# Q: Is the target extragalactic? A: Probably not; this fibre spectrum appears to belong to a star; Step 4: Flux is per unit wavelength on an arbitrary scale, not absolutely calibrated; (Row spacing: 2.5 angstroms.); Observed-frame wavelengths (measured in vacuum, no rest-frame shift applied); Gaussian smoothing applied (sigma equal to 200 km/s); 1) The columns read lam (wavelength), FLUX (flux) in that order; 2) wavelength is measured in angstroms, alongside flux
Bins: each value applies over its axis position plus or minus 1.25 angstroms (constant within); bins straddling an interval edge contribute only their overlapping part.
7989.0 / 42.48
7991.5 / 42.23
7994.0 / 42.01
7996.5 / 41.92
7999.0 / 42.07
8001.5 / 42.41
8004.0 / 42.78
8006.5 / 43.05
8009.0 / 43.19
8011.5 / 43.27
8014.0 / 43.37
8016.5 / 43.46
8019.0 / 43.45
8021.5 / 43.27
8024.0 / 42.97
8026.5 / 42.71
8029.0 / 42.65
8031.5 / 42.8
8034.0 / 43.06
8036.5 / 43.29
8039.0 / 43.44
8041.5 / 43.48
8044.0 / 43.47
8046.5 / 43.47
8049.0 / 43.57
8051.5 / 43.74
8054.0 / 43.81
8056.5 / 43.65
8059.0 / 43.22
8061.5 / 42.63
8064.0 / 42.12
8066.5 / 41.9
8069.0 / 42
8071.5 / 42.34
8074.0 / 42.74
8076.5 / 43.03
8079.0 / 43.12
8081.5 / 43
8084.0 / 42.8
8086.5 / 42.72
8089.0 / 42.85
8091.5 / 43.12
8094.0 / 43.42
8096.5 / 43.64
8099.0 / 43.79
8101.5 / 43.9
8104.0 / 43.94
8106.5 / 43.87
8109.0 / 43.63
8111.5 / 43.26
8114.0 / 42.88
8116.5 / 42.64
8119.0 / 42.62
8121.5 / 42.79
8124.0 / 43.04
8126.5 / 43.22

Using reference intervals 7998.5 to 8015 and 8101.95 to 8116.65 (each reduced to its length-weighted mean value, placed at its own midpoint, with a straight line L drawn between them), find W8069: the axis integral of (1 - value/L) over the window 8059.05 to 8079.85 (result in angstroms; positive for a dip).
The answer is 0.3 angstroms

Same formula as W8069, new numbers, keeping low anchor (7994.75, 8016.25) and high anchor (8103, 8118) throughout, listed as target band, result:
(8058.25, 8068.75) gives 0.17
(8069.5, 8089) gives 0.17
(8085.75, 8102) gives -0.03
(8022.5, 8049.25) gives -0.14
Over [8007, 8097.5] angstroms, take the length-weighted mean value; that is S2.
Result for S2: 43.1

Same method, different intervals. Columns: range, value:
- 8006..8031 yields 43.1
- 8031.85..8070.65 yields 43.1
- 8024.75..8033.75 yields 42.8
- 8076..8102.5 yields 43.2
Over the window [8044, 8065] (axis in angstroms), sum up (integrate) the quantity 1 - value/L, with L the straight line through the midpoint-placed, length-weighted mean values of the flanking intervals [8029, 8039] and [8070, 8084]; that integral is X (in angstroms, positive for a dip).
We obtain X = -0.18 angstroms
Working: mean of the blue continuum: 43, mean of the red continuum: 42.8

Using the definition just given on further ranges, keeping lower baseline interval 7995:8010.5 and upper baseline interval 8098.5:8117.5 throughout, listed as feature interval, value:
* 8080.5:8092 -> 0.1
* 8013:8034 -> -0.2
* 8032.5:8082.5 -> 0.0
